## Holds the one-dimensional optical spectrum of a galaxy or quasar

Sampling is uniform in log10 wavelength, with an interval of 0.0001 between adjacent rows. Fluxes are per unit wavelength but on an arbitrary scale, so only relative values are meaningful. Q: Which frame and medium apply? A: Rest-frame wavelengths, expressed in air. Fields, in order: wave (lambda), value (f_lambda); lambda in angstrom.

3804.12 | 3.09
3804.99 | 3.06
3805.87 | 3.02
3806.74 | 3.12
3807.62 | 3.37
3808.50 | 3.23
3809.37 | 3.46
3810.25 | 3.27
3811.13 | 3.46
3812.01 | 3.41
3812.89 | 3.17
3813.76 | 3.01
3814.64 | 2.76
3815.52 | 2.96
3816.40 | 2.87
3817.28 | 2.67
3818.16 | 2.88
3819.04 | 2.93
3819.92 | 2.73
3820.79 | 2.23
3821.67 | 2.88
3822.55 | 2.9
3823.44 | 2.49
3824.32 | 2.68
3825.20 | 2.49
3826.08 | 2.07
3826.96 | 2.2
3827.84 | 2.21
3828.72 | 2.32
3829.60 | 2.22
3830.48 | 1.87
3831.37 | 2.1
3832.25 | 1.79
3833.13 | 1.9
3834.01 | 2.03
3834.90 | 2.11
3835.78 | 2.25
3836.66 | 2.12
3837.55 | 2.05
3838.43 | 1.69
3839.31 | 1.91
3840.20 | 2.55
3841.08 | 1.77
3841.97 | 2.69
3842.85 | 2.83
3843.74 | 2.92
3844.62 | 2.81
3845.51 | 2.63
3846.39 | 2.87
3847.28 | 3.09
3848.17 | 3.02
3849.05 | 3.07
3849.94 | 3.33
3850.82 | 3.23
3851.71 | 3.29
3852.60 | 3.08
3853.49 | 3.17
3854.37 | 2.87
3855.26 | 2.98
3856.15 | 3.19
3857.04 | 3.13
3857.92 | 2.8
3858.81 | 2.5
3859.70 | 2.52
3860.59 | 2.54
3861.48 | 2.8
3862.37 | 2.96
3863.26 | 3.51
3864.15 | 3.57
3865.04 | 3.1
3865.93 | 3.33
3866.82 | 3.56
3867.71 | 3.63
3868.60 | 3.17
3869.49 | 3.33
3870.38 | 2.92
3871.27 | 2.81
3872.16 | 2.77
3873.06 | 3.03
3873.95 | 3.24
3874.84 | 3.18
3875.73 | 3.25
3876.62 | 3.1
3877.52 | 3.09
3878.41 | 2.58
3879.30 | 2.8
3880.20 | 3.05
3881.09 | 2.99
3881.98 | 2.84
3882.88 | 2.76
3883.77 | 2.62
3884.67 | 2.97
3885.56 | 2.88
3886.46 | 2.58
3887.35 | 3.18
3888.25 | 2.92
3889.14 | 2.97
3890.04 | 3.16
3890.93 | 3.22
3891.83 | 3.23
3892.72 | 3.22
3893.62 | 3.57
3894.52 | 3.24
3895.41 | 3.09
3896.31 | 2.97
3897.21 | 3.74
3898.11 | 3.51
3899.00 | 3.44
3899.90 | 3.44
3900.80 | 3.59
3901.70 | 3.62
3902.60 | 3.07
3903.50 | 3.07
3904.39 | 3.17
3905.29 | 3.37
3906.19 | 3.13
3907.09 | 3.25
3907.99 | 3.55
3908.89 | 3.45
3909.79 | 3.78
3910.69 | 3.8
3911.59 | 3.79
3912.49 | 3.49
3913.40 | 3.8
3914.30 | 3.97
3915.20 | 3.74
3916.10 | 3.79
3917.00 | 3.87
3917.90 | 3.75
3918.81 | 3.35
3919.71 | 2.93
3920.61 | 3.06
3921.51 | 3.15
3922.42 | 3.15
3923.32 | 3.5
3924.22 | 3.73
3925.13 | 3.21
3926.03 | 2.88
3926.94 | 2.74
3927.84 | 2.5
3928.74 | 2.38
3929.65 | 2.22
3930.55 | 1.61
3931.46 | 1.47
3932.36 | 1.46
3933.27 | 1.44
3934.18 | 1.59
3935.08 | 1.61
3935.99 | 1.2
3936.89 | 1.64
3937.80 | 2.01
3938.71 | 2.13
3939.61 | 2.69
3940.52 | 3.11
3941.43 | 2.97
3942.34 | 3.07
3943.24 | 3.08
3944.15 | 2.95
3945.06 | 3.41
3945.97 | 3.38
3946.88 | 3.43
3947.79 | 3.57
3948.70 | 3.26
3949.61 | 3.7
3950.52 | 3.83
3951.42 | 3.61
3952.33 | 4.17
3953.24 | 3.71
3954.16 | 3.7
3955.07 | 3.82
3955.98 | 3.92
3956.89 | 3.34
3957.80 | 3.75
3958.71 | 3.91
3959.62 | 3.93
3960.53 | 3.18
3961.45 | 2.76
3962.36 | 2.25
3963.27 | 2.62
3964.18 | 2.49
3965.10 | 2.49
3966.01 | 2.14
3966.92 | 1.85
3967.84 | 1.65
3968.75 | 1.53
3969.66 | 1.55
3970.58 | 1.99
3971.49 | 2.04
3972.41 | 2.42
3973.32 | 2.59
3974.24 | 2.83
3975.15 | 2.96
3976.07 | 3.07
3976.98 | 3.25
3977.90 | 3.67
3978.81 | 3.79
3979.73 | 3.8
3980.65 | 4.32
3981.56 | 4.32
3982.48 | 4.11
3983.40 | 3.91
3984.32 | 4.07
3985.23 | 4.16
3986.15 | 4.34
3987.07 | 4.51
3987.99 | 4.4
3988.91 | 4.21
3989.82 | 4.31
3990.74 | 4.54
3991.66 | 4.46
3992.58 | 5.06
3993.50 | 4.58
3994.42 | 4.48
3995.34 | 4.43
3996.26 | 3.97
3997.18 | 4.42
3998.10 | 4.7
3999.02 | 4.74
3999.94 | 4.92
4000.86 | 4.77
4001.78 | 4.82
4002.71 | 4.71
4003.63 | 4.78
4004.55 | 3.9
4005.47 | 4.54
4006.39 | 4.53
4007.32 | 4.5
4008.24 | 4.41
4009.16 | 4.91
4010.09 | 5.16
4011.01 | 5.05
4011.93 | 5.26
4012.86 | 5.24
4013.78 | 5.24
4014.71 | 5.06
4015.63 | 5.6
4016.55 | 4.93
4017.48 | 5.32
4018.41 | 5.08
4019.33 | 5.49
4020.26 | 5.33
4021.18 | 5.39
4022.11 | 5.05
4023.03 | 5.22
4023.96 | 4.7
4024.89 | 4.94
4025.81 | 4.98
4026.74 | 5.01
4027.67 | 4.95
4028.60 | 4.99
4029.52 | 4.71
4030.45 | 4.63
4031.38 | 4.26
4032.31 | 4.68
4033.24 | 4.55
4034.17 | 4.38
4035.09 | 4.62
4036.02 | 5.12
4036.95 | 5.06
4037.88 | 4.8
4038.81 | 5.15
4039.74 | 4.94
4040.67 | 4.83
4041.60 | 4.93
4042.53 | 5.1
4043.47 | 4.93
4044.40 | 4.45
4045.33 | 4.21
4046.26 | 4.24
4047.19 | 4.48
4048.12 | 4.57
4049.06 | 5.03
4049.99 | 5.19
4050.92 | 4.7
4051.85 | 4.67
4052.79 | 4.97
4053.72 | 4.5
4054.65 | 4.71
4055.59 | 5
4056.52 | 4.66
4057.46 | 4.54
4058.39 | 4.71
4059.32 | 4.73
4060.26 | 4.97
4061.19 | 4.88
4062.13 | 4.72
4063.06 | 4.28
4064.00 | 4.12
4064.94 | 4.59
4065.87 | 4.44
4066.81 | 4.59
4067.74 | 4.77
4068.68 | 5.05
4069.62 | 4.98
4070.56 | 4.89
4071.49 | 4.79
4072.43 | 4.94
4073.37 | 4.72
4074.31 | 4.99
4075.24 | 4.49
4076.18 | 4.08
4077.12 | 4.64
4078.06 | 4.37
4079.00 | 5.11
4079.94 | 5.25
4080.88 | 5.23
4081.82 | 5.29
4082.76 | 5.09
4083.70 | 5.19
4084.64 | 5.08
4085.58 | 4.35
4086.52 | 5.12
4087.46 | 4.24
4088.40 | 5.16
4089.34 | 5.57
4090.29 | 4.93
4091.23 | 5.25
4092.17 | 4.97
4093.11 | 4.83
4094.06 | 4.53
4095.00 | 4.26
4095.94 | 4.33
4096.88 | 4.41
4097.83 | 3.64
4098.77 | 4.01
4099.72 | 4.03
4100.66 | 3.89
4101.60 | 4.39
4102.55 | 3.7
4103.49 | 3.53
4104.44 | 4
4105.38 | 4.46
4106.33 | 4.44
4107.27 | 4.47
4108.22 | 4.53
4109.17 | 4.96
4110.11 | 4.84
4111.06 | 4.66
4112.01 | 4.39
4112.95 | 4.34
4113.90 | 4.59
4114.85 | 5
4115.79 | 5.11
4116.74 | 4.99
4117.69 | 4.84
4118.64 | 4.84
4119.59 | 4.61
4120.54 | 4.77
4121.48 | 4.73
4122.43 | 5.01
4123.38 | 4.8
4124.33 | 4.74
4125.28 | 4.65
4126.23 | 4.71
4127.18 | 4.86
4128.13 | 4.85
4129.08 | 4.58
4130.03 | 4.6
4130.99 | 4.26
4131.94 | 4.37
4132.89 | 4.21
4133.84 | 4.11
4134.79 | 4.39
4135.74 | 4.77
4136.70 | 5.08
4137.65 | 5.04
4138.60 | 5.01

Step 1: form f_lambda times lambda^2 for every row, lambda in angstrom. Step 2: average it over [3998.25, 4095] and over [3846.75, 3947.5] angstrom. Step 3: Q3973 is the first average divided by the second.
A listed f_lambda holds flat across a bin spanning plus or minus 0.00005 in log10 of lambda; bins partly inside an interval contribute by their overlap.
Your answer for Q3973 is 1.7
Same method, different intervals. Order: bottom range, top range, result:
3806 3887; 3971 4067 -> 1.77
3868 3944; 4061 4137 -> 1.71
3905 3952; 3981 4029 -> 1.65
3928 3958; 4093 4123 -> 1.72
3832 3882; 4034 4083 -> 1.86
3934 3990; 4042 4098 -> 1.60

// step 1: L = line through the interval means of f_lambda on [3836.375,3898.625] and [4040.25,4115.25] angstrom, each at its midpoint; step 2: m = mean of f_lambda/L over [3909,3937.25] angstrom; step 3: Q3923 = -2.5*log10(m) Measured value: 0.18 mag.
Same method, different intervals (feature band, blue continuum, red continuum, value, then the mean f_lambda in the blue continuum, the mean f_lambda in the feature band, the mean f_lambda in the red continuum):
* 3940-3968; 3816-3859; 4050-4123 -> 0.11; 2.58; 3.21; 4.67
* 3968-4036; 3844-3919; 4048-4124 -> -0.07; 3.19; 4.35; 4.68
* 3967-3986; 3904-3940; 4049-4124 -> 0.13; 2.88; 3.1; 4.68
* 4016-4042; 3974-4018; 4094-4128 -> -0.11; 4.45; 4.93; 4.51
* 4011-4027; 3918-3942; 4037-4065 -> -0.24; 2.47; 5.17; 4.73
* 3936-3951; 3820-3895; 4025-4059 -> 0.25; 2.79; 2.96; 4.76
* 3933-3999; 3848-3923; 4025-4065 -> 0.21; 3.2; 3.3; 4.74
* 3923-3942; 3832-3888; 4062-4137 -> 0.42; 2.84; 2.29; 4.64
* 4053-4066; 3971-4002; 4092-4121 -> -0.09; 4.02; 4.65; 4.46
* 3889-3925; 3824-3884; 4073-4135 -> -0.09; 2.75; 3.42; 4.63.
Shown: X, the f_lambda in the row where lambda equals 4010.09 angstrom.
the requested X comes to 5.16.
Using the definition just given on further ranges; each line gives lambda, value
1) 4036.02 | 5.12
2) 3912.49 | 3.49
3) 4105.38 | 4.46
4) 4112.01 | 4.39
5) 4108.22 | 4.53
